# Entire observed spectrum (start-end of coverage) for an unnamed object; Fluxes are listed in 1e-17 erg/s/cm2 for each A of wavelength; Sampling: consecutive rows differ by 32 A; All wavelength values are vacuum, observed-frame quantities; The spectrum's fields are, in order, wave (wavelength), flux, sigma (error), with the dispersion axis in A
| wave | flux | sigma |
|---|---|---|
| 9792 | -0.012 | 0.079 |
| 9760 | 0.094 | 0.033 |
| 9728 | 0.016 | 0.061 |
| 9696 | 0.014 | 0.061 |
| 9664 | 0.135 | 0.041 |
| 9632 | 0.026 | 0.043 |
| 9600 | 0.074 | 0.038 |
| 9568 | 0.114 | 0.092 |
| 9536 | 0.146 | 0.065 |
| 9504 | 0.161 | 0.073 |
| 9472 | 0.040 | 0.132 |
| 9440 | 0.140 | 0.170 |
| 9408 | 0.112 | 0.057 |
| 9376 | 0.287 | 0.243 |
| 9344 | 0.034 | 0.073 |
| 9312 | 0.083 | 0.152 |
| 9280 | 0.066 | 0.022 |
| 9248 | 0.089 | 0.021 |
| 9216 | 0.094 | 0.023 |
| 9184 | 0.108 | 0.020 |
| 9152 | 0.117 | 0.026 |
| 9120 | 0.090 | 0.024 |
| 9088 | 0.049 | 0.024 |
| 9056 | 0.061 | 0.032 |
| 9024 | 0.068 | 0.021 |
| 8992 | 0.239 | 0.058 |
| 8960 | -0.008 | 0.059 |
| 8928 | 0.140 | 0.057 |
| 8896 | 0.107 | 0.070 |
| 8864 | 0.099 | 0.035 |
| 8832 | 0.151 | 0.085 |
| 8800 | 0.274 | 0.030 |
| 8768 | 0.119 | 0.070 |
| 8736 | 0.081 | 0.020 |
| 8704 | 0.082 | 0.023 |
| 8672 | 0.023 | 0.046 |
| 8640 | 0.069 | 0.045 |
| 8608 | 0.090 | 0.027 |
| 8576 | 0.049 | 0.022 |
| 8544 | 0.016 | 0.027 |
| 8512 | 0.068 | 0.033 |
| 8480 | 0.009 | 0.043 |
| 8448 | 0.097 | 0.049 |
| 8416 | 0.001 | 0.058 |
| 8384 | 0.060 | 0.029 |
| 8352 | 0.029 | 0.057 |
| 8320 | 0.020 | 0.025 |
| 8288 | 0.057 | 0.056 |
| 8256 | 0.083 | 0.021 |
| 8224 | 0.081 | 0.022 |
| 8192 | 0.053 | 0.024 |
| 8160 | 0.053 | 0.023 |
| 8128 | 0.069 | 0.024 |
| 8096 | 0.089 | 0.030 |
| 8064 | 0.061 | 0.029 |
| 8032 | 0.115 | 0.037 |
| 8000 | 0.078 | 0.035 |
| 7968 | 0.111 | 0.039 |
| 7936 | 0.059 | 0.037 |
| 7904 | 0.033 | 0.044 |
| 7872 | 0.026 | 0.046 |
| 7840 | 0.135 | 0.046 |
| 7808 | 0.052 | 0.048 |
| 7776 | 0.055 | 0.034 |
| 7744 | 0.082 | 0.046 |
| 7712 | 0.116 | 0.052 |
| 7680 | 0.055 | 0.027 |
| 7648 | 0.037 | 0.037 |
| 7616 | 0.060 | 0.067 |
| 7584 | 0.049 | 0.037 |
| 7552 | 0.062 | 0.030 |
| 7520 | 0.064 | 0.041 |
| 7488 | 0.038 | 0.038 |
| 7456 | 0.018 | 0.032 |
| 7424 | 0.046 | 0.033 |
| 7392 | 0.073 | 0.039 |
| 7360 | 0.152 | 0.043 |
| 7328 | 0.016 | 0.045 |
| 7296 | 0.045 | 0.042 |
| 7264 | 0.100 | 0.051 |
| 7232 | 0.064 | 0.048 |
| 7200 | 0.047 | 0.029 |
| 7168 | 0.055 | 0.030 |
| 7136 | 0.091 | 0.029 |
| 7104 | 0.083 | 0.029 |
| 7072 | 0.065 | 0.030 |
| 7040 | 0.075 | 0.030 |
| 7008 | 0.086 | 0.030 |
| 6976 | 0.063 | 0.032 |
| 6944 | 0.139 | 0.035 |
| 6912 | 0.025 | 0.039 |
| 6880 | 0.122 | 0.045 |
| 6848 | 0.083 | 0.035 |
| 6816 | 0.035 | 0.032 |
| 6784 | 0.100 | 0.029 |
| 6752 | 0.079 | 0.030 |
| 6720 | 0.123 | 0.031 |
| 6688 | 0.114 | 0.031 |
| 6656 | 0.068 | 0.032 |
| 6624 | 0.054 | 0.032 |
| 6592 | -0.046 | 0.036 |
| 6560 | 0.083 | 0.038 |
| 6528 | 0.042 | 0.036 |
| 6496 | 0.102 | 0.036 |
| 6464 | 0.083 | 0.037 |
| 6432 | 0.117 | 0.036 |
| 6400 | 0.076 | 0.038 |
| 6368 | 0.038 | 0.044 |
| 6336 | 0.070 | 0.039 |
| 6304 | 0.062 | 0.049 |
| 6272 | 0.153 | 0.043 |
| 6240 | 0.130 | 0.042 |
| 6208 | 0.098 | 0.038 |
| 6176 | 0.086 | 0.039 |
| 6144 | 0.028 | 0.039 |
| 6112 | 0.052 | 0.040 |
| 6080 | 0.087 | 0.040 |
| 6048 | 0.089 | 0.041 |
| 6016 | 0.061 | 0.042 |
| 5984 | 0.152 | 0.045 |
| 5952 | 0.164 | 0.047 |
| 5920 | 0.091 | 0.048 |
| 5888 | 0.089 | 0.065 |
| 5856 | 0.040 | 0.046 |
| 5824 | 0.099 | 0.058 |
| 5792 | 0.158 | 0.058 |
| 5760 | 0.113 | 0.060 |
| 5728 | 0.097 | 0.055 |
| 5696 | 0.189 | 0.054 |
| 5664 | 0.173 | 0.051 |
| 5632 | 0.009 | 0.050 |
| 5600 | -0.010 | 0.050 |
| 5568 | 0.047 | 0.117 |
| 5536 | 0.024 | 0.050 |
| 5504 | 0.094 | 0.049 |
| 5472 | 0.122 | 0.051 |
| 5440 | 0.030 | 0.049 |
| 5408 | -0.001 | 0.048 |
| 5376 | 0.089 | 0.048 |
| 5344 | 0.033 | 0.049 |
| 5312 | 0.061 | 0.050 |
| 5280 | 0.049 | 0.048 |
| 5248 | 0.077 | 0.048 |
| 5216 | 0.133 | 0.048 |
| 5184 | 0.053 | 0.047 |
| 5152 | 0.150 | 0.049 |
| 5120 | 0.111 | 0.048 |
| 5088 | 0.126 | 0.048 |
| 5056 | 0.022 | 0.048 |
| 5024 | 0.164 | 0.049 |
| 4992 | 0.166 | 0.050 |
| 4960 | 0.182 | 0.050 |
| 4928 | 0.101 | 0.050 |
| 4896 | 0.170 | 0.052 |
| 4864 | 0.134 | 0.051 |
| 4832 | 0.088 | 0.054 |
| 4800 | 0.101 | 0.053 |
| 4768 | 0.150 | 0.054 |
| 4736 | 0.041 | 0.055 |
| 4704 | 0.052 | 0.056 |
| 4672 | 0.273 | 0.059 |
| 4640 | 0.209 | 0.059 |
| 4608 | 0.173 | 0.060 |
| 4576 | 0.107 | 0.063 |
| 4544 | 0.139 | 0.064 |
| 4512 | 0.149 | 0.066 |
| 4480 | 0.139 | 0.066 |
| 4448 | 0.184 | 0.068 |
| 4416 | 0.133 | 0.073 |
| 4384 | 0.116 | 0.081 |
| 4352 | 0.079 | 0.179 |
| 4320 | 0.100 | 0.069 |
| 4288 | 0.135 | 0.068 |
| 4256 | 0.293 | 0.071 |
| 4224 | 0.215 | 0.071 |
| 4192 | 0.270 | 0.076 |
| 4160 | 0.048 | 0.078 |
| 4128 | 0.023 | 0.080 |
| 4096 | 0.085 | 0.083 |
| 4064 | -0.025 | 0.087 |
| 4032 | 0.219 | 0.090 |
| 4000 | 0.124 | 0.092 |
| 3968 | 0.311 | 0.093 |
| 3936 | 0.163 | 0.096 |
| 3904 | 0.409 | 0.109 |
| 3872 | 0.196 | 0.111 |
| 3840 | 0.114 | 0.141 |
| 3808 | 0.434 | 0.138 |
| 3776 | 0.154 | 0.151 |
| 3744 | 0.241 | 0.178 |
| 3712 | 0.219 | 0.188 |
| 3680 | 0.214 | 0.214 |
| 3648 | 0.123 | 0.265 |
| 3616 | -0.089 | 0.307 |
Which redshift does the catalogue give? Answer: 1.363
